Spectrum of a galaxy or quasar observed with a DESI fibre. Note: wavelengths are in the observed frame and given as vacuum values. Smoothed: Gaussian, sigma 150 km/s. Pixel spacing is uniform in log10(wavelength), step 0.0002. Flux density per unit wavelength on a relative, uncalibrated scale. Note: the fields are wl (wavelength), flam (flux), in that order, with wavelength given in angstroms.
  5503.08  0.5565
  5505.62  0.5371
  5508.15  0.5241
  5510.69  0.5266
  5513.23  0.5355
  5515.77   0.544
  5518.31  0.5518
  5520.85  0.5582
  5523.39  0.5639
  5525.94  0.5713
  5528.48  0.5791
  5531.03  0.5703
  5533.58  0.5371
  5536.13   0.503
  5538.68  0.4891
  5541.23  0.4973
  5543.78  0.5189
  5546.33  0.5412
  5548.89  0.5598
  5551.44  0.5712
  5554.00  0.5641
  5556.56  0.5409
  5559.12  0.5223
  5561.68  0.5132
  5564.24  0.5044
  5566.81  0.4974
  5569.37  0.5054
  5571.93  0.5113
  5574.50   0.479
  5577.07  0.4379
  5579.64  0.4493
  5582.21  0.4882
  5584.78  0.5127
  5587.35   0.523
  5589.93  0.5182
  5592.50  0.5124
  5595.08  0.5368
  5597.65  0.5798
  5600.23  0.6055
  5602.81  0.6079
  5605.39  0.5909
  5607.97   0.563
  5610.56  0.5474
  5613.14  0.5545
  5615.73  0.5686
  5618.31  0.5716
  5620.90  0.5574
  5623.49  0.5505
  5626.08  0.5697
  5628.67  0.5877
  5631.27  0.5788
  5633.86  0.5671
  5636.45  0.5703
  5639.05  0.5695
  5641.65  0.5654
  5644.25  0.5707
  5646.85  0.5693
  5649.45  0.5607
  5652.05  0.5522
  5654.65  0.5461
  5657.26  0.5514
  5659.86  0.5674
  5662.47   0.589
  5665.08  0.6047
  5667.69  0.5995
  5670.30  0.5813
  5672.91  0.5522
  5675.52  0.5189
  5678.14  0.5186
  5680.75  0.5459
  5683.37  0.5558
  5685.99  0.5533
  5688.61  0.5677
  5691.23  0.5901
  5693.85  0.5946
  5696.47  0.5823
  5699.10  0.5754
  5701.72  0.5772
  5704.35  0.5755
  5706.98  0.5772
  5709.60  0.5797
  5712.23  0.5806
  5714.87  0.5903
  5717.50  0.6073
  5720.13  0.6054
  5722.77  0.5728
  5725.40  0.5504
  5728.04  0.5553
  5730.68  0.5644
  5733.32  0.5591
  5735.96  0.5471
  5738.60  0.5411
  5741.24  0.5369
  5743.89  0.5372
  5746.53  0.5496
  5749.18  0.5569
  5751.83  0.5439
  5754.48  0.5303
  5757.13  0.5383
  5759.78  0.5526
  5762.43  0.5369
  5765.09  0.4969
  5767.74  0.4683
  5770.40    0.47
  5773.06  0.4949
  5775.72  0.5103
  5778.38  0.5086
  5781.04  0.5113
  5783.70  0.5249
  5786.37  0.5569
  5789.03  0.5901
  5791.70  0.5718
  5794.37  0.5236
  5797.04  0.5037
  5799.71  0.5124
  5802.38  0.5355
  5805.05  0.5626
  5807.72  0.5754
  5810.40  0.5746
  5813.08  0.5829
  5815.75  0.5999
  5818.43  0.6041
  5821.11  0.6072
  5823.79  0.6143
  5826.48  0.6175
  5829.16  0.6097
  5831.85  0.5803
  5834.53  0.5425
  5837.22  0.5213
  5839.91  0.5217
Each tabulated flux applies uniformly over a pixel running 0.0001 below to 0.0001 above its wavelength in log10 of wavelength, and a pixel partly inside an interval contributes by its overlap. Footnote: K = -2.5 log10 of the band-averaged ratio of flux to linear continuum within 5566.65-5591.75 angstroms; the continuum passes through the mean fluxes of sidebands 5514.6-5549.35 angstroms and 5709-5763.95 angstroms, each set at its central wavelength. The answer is 0.11 mag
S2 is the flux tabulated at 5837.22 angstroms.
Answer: 0.5213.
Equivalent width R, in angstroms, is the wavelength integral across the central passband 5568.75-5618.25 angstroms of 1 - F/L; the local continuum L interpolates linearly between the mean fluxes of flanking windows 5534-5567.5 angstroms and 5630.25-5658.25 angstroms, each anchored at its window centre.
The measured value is 0.98 angstroms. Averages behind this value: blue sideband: 0.526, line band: 0.533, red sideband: 0.564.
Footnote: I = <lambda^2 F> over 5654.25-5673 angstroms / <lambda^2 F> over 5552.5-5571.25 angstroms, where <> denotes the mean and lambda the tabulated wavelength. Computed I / 1.15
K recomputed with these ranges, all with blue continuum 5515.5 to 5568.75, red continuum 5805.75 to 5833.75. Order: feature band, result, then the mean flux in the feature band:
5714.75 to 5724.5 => -0.04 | 0.593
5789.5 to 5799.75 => 0.11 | 0.535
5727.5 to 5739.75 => 0.05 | 0.553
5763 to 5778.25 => 0.19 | 0.492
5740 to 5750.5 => 0.07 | 0.545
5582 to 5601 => 0.02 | 0.535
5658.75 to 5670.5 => -0.05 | 0.589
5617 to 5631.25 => -0.03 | 0.568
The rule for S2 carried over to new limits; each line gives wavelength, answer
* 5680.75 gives 0.5459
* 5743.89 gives 0.5372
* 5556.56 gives 0.5409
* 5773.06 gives 0.4949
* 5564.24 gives 0.5044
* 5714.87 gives 0.5903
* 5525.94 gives 0.5713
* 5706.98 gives 0.5772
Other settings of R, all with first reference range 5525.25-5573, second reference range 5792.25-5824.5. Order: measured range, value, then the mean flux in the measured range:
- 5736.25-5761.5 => 0.67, 0.543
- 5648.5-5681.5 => -0.86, 0.561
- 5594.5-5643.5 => -2.79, 0.571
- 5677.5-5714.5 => -1.37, 0.571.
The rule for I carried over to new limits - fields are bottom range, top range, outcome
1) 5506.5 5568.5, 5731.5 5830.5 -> 1.11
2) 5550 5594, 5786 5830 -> 1.22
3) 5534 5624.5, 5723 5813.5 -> 1.08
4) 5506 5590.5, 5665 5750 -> 1.14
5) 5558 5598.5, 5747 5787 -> 1.10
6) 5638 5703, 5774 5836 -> 1.04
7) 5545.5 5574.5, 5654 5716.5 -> 1.13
